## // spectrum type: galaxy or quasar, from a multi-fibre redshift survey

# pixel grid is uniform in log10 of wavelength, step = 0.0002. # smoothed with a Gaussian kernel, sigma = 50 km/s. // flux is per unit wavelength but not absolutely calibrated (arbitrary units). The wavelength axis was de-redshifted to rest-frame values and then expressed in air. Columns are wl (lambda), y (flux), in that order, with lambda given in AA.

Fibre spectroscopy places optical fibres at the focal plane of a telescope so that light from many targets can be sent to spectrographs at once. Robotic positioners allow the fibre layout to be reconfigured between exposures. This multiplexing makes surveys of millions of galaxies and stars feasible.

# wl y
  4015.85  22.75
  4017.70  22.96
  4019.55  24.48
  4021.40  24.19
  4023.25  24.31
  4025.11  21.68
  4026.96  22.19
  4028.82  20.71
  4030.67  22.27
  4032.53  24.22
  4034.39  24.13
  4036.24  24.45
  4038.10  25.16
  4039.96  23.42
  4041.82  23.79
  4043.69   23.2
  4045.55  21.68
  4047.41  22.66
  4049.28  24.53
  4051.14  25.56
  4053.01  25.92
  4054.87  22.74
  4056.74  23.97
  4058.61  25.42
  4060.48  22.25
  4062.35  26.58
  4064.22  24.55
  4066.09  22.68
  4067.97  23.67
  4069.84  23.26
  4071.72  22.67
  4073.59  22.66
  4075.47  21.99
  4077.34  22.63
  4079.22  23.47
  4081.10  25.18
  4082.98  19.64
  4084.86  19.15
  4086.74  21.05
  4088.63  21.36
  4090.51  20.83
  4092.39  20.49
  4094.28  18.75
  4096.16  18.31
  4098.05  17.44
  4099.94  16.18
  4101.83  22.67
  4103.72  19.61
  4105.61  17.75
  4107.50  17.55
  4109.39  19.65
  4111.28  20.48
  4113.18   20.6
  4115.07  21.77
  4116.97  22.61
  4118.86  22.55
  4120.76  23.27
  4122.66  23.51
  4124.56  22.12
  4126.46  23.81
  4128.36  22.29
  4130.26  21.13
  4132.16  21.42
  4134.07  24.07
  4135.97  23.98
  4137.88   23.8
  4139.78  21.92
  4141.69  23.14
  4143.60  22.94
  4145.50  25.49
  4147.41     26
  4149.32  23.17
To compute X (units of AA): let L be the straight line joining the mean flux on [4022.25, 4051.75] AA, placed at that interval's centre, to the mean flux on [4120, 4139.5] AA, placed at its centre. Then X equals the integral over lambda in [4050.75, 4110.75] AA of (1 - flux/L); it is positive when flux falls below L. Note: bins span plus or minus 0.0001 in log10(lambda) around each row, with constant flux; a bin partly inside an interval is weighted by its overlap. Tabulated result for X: 3.8 AA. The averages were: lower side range 23.4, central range 21.7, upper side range 22.9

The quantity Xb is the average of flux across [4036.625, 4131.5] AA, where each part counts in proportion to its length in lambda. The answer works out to 22.1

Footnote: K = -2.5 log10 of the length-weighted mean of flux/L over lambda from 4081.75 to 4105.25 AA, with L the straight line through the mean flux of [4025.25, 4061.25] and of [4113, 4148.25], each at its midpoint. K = 0.18 mag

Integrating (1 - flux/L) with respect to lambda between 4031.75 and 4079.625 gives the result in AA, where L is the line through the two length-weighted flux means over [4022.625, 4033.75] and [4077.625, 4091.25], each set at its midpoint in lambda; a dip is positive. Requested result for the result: -3.6 AA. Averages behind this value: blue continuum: 22.5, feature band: 23.7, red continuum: 21.6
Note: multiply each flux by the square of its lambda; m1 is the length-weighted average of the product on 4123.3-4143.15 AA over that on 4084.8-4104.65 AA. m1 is 1.18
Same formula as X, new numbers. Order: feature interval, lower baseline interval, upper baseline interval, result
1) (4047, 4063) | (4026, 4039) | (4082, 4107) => -1.8 AA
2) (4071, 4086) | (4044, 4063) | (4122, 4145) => 1.0 AA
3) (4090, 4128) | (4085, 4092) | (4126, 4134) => 1.8 AA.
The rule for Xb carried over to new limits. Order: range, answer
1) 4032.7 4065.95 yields 24.1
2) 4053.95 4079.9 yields 23.5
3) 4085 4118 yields 19.8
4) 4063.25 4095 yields 22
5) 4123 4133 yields 22.3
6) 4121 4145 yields 22.9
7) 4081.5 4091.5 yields 20.7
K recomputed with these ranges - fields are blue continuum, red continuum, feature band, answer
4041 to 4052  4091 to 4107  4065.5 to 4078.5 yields -0.074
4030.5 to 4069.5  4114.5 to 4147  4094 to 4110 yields 0.245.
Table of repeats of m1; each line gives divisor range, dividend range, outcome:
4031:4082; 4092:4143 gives 0.92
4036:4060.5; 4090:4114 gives 0.82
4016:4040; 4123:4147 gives 1.04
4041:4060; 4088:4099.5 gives 0.83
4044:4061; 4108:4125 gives 0.94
